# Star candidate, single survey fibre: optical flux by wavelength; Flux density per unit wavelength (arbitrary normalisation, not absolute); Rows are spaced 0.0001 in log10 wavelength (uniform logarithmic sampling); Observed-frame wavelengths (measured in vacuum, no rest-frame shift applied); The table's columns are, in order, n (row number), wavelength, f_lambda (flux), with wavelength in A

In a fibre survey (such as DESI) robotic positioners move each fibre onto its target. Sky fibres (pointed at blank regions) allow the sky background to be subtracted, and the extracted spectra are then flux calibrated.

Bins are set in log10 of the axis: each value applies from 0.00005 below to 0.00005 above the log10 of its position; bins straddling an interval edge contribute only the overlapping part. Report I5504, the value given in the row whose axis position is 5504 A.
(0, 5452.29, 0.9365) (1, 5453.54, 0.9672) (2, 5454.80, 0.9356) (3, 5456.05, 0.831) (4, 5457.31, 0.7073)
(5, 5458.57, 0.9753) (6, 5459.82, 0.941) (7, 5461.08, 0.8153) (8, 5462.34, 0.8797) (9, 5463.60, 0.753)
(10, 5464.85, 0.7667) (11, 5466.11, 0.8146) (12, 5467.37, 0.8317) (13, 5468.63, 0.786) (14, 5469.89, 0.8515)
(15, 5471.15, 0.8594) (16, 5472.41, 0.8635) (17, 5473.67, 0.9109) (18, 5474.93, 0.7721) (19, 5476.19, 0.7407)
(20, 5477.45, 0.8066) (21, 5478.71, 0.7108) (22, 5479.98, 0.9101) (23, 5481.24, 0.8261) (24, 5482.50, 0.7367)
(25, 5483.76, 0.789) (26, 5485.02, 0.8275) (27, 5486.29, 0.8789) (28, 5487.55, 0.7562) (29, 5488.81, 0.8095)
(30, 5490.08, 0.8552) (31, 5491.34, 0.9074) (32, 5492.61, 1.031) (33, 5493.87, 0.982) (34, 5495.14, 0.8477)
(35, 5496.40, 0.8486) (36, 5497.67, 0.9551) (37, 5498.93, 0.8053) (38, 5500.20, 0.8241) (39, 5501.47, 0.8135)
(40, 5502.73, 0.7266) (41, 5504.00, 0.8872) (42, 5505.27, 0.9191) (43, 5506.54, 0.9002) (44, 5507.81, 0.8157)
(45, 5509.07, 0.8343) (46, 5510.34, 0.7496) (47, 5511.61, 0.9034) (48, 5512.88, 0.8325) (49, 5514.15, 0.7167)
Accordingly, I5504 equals 0.8872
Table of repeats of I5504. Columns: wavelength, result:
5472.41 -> 0.8635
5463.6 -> 0.753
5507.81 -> 0.8157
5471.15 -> 0.8594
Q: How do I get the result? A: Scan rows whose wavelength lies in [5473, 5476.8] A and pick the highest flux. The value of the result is 0.9109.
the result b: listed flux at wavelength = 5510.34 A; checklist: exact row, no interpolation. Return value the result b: 0.7496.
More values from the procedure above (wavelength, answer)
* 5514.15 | 0.7167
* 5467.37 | 0.8317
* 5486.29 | 0.8789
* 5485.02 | 0.8275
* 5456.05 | 0.831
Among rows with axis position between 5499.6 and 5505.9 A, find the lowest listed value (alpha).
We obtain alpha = 0.7266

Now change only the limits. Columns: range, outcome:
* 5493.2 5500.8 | 0.8053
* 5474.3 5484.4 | 0.7108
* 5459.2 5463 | 0.8153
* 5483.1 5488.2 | 0.7562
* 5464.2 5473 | 0.7667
